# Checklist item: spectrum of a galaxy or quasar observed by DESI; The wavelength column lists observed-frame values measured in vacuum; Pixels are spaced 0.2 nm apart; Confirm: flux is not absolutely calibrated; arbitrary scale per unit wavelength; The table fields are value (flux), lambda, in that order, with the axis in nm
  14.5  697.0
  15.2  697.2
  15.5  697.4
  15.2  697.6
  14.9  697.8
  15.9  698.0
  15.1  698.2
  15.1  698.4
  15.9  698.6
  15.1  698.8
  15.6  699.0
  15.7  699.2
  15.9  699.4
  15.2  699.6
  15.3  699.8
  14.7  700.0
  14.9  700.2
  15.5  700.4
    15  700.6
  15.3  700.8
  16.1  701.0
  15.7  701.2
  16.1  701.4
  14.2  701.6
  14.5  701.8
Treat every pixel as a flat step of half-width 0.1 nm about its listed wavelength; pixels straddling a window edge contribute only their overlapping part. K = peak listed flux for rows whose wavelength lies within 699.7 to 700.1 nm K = 15.3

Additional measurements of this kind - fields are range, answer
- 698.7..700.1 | 15.9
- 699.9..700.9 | 15.5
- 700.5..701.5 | 16.1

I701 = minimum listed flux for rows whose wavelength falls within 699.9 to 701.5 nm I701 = 14.7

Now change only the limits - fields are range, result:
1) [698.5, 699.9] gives 15.1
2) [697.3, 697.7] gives 15.2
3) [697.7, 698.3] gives 14.9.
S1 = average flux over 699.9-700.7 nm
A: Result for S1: 15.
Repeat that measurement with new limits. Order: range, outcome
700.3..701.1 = 15.5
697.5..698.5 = 15.2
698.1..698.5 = 15.1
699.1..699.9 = 15.5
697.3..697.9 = 15.2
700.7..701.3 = 15.7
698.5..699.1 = 15.5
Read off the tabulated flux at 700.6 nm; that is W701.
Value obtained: 15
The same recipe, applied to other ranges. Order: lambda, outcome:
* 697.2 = 15.2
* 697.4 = 15.5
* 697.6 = 15.2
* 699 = 15.6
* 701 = 16.1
